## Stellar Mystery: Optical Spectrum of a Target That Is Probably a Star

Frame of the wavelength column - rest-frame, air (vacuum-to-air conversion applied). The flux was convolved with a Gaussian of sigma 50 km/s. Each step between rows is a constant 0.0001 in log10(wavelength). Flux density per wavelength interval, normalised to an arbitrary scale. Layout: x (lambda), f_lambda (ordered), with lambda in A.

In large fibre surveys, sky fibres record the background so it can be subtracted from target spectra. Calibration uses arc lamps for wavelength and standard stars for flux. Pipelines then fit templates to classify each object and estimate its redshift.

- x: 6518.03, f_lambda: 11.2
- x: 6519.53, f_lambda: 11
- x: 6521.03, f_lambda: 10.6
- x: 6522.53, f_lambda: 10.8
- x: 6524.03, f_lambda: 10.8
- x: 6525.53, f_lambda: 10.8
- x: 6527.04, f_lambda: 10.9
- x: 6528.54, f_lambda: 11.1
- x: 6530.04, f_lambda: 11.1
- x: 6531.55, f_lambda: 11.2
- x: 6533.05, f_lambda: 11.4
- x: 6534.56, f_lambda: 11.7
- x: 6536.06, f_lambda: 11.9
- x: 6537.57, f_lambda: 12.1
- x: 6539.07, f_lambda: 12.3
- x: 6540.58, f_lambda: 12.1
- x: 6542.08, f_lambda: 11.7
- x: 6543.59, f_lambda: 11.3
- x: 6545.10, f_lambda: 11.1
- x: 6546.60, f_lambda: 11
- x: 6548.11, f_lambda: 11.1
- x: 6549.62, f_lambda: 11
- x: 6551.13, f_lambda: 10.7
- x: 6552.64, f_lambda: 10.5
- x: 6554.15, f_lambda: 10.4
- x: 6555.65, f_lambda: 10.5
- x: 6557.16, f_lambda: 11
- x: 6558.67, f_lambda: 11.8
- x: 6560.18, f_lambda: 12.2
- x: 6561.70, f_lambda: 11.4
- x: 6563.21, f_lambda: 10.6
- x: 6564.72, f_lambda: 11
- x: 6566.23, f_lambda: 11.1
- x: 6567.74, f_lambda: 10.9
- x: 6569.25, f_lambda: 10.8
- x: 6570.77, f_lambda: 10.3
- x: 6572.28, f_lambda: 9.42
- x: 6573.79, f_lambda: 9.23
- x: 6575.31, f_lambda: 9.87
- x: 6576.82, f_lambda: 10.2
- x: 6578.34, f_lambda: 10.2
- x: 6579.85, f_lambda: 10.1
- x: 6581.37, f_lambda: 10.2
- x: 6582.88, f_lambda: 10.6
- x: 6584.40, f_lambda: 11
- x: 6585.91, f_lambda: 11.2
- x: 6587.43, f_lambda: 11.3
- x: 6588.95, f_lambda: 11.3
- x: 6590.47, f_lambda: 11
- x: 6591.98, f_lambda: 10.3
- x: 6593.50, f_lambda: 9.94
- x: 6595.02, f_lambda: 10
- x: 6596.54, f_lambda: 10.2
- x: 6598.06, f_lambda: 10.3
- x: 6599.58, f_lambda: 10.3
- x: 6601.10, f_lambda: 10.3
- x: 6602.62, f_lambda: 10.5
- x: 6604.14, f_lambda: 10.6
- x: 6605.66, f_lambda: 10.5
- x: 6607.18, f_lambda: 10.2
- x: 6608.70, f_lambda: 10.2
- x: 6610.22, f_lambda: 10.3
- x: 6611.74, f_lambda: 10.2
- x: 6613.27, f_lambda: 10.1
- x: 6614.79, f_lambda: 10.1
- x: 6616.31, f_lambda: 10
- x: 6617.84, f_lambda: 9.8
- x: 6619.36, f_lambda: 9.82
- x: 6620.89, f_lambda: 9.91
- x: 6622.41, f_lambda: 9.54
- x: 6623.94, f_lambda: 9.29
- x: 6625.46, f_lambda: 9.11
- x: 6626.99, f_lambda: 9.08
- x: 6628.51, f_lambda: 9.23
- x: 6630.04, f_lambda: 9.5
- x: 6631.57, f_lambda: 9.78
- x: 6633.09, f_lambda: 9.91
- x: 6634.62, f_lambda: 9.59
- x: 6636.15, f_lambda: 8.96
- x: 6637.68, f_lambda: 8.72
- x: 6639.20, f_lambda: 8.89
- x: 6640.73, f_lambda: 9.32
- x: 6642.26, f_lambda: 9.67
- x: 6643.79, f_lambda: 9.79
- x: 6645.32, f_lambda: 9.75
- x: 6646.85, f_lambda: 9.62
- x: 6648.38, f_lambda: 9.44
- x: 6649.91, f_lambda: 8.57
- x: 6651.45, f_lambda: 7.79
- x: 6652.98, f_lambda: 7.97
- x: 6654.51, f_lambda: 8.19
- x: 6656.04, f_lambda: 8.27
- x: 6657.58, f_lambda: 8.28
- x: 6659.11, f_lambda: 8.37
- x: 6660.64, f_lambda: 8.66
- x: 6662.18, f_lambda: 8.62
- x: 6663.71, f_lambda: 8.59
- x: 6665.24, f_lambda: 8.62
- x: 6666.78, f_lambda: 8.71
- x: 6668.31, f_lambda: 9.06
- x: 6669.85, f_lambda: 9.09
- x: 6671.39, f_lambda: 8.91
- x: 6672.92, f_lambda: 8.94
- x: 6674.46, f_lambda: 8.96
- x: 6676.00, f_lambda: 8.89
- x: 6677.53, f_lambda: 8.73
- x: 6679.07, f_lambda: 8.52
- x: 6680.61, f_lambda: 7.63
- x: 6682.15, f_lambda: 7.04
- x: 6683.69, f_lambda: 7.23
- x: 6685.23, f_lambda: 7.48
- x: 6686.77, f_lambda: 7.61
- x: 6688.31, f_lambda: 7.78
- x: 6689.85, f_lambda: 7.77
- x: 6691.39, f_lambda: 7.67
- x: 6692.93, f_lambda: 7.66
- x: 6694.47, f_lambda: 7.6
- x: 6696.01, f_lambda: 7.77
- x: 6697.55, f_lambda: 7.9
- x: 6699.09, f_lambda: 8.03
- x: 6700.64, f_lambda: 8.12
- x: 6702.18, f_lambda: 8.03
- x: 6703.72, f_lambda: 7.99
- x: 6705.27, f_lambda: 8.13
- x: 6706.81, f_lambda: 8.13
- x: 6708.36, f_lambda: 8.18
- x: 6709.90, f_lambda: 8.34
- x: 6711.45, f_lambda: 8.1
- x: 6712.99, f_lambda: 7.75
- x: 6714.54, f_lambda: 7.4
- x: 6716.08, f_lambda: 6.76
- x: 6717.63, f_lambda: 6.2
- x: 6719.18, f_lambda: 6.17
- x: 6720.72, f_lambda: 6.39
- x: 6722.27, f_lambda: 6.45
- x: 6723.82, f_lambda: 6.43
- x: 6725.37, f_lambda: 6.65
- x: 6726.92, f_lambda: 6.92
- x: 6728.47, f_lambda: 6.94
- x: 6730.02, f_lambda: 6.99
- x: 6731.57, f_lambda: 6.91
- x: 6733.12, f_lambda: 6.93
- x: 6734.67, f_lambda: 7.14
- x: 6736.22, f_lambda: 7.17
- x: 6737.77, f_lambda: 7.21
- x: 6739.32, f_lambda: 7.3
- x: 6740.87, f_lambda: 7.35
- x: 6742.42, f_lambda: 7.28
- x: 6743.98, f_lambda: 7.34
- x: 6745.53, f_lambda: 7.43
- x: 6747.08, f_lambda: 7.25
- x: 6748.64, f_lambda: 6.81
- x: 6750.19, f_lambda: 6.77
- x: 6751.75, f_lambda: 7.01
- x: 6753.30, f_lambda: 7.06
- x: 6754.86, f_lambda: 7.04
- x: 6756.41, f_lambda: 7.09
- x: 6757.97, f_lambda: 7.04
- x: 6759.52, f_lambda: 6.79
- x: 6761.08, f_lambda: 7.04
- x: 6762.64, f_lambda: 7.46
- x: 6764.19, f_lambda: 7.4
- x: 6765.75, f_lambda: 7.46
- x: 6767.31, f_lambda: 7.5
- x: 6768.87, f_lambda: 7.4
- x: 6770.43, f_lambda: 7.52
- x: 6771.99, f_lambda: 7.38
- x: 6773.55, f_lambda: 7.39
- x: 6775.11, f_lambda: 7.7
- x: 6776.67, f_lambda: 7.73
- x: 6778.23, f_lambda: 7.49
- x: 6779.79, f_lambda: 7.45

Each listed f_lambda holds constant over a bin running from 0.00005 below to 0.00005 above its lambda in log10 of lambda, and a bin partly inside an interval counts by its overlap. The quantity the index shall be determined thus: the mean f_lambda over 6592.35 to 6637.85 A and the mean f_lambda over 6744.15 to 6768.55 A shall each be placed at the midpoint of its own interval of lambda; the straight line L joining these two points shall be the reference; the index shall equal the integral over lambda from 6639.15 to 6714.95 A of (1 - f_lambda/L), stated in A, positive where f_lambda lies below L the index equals 2.9 A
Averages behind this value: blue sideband 9.88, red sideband 7.15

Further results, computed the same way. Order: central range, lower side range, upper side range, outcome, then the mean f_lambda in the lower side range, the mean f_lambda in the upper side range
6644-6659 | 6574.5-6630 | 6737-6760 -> 0.8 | 10.2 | 7.12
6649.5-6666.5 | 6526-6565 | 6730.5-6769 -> 1.2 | 11.3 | 7.16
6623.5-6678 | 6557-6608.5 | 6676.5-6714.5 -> -0.1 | 10.6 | 7.88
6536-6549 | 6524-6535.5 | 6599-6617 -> -0.7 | 11.2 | 10.3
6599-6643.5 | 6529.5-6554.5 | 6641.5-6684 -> -0.9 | 11.3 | 8.65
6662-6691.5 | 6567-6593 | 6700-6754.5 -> 0.2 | 10.5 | 7.23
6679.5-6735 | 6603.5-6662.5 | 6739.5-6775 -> 4.8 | 9.38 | 7.23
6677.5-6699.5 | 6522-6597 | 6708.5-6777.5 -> 1.4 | 10.9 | 7.16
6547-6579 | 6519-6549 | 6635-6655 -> 0.1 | 11.3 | 9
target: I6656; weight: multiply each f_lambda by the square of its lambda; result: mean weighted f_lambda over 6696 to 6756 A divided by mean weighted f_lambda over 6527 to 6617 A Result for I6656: 0.7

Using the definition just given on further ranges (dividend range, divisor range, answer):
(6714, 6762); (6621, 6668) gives 0.79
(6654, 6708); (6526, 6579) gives 0.77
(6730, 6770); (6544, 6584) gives 0.71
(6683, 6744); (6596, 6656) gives 0.79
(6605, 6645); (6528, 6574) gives 0.89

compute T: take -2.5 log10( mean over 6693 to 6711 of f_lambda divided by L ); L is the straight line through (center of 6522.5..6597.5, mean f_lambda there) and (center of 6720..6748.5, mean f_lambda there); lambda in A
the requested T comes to -0.04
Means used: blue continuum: 10.9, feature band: 8.01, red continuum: 7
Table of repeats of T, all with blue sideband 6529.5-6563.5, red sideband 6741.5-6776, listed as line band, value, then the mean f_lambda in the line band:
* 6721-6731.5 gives 0.17 mag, 6.72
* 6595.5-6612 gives -0.01 mag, 10.3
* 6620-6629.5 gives 0.05 mag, 9.37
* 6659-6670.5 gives 0.04 mag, 8.73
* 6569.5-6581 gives 0.09 mag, 9.95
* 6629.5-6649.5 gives 0.01 mag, 9.44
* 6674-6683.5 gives 0.07 mag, 8.21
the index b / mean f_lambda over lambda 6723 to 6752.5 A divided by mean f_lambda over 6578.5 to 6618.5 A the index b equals 0.68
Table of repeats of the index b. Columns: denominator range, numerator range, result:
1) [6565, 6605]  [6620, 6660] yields 0.87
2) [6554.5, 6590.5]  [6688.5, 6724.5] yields 0.70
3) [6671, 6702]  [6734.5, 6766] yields 0.89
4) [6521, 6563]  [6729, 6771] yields 0.64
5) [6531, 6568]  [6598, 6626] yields 0.89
